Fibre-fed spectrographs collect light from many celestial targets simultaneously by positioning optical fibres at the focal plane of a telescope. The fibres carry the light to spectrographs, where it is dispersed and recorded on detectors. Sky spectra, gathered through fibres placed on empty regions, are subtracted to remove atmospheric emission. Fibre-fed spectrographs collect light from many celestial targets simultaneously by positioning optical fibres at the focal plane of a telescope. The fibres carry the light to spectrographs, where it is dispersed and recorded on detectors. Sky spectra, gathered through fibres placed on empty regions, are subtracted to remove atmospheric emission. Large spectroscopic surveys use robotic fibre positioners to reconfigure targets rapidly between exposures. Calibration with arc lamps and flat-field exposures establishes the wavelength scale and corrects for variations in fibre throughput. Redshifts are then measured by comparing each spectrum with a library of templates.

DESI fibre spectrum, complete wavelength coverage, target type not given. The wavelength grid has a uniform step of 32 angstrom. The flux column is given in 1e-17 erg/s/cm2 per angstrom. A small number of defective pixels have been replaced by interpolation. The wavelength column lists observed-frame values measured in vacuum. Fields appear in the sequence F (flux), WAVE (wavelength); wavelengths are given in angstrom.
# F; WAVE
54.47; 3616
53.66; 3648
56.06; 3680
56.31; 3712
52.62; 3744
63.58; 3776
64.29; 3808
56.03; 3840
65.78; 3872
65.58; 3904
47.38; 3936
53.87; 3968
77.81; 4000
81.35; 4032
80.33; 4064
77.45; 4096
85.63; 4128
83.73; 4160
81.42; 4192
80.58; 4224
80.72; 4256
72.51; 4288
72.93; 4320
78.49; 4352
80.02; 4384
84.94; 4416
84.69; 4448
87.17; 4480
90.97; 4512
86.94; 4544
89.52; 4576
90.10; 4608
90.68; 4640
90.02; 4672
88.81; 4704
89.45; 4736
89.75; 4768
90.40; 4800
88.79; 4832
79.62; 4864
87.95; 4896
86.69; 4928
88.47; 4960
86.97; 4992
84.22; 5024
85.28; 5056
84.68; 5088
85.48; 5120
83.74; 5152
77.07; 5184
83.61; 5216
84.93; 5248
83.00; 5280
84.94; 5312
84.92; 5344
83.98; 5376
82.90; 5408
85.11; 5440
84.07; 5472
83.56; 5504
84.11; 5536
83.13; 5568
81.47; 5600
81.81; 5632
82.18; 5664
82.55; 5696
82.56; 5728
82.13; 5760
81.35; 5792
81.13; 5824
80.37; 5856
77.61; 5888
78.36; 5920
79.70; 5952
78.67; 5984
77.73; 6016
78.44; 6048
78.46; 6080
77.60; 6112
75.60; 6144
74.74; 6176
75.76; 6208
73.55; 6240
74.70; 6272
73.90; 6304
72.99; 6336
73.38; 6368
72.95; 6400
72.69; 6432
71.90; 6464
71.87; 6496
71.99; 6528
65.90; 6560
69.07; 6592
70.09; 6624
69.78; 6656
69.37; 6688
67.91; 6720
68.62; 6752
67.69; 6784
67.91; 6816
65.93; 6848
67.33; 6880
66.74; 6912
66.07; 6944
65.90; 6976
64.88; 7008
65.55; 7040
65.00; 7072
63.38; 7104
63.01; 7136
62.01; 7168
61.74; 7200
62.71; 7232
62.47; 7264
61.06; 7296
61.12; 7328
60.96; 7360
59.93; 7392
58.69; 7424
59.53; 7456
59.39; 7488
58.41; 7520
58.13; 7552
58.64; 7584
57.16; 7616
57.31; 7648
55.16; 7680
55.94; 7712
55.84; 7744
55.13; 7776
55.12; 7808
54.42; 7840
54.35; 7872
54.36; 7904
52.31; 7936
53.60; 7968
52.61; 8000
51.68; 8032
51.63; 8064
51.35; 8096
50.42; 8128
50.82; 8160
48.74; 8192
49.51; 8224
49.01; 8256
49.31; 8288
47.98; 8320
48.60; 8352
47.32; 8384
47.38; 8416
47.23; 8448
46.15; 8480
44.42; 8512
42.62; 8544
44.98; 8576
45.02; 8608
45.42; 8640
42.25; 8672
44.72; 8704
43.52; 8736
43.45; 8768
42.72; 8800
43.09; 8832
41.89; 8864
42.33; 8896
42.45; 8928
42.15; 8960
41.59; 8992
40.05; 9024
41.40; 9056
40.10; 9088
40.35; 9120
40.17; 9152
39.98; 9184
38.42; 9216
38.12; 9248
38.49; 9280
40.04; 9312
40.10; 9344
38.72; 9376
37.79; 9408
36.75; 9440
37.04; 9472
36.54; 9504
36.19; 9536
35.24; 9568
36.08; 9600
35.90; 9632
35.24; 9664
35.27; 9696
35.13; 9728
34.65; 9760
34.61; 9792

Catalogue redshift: 0.00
